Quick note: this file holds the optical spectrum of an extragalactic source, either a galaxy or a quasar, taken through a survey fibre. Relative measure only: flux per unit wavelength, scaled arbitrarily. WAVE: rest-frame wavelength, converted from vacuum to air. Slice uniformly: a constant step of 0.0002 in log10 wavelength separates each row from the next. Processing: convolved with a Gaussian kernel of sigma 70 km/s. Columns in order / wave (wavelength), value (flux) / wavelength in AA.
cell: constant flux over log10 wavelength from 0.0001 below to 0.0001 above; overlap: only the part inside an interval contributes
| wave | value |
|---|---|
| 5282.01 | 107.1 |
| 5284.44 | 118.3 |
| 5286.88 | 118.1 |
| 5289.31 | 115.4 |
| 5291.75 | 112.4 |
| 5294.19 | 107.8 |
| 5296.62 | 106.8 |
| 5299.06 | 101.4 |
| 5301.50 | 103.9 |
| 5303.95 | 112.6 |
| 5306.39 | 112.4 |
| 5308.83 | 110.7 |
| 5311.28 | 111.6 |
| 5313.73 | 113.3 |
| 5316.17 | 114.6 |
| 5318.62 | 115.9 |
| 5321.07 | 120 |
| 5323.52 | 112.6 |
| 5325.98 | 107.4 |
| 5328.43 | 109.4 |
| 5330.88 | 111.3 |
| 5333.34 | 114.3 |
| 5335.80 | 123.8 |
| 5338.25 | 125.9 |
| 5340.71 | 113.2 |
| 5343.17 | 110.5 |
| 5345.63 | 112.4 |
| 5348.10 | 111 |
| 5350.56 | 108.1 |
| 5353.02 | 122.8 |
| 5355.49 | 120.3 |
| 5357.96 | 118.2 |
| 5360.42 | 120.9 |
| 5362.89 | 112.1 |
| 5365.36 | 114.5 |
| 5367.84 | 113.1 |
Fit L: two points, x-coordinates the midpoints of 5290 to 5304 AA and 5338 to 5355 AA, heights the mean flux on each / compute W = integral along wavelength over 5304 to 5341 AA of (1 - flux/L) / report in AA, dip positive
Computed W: -1.1 AA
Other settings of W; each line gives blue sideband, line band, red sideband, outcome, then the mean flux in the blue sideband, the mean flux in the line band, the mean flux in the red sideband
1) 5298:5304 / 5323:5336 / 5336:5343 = 0.3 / 105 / 112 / 119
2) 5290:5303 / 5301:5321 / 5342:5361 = -0.6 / 107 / 113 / 115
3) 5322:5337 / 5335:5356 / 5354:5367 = -0.2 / 113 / 116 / 117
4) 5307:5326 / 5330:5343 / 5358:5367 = -0.3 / 114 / 117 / 116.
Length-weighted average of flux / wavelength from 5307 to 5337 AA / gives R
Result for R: 114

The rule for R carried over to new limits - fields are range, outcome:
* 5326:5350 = 114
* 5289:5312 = 109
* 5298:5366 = 114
